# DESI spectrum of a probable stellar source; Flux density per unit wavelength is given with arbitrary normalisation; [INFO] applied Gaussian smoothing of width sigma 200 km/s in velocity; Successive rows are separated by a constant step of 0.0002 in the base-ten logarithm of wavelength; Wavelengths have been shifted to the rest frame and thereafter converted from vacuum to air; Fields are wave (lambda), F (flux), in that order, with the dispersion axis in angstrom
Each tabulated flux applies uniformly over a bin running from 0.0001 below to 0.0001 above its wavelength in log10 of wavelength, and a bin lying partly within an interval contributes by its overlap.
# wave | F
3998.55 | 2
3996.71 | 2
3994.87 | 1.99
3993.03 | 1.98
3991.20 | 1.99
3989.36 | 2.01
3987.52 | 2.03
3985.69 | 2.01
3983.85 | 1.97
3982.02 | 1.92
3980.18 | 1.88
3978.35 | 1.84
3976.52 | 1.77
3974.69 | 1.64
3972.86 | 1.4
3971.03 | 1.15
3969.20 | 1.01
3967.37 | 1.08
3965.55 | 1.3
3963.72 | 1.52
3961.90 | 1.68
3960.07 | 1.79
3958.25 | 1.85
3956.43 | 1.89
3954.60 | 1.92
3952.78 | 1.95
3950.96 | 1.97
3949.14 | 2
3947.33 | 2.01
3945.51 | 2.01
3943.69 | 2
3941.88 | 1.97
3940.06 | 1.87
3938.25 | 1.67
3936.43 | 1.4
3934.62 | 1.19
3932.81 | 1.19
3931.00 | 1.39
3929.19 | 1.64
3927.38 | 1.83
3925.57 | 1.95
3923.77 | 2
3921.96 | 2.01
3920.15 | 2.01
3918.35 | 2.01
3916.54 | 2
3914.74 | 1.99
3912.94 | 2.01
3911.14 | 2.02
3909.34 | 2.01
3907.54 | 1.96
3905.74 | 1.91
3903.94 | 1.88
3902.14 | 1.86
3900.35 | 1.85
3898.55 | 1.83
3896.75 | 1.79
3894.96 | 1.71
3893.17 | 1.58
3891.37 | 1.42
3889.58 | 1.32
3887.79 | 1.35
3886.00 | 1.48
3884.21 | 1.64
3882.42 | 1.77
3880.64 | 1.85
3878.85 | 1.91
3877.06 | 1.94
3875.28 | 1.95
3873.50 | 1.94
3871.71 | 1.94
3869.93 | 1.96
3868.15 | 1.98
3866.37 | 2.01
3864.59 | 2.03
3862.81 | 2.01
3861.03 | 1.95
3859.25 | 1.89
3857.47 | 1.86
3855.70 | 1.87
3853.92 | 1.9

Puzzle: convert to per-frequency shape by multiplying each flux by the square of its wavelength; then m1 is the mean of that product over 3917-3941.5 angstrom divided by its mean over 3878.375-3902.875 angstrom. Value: 1.1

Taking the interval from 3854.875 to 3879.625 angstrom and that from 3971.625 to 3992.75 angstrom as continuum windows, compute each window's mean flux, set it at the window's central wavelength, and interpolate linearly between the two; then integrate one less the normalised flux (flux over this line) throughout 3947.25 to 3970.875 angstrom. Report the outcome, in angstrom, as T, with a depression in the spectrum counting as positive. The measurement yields 2.7 angstrom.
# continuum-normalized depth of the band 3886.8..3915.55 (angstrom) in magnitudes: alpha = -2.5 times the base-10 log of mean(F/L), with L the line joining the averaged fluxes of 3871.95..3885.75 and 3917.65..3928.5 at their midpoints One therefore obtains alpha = 0.07 mag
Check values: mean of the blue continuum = 1.84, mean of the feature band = 1.78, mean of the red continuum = 1.96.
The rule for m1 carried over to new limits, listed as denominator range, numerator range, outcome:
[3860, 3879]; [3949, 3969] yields 0.90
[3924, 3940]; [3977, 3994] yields 1.28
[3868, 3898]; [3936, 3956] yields 1.13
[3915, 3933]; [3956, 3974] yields 0.81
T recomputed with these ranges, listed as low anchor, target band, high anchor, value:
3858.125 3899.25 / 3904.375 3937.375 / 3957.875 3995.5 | -1.0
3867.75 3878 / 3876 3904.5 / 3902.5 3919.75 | 3.8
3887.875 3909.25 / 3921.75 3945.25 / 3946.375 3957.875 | 2.2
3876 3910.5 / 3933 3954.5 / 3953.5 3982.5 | -2.1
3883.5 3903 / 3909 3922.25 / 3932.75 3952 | -2.5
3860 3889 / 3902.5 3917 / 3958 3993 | -1.4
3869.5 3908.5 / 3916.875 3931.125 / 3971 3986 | -1.0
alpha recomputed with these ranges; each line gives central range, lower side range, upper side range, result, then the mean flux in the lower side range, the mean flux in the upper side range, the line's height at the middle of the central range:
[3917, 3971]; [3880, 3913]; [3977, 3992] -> 0.08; 1.74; 1.95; 1.85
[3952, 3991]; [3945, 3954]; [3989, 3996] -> 0.17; 1.99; 1.99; 1.99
